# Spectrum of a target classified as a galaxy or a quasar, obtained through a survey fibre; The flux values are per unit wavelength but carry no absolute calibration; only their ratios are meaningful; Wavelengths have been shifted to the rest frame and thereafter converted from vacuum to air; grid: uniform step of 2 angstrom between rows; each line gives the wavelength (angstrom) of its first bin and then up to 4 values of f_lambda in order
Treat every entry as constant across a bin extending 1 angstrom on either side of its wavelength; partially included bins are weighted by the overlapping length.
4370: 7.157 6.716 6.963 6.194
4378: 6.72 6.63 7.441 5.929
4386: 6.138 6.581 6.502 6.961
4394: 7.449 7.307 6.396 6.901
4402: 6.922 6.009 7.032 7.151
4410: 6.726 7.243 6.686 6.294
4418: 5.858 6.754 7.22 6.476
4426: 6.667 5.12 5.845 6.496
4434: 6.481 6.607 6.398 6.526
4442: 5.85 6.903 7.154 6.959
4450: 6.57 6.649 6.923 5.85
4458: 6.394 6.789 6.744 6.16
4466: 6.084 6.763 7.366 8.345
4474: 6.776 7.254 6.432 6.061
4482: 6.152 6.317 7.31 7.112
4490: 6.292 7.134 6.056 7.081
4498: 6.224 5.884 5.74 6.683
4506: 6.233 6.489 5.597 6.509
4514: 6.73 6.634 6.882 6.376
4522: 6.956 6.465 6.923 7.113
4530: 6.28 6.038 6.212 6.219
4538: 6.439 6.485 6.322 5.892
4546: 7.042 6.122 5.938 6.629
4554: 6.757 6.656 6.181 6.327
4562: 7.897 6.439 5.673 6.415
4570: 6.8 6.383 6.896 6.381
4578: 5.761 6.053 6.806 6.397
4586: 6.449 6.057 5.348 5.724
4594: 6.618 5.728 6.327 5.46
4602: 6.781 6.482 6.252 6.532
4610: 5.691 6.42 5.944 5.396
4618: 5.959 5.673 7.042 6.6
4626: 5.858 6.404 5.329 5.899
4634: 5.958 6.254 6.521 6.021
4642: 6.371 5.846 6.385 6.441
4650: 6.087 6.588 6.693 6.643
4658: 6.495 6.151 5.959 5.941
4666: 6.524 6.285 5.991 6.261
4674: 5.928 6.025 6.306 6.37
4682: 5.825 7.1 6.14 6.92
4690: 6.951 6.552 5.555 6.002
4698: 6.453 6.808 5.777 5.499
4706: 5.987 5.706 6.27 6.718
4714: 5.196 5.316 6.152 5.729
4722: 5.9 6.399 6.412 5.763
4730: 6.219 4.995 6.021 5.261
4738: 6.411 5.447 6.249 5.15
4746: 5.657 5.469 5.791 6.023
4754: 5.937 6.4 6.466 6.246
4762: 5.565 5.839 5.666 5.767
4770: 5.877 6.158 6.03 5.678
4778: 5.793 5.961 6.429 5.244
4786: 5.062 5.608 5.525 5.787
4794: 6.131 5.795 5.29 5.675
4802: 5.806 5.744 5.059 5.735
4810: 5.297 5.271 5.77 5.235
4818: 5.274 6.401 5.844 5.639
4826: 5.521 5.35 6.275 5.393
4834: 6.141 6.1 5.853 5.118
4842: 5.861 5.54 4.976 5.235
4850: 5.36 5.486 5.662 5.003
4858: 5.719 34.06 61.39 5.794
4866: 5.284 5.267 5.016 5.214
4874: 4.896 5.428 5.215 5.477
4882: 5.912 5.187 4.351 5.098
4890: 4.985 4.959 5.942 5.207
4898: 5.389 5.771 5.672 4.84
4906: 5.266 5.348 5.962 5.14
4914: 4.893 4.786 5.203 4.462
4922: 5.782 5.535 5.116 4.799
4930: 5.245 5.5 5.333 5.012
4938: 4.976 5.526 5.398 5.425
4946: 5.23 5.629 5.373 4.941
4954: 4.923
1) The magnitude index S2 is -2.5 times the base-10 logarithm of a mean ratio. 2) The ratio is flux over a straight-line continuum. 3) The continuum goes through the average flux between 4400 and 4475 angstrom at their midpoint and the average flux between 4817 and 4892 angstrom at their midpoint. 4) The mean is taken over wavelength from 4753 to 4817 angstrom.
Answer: 0.29 mag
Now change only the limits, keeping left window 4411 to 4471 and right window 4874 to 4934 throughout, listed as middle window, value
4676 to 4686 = -0.084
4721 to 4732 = -0.054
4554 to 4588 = -0.051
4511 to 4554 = -0.037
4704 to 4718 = -0.014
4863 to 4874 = 0.015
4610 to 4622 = 0.016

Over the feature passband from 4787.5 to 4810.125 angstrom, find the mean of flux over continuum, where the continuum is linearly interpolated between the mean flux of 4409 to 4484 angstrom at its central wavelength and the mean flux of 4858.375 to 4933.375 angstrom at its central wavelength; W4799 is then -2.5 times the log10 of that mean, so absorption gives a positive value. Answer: 0.28 mag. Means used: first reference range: 6.58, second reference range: 7.52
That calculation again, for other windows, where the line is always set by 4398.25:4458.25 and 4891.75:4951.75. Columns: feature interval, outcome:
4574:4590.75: -0.009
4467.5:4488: -0.075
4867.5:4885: 0.024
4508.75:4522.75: -0.032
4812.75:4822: -0.023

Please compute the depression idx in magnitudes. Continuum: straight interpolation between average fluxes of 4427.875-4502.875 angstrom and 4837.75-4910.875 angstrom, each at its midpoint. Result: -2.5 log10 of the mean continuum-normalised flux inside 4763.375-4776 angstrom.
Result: 0.248 mag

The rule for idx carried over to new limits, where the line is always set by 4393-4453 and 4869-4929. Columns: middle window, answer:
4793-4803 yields -0.04 mag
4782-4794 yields -0.01 mag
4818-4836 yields -0.07 mag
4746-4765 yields -0.06 mag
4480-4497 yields -0.04 mag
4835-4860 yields -0.23 mag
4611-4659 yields -0.04 mag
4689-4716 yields -0.05 mag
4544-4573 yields -0.05 mag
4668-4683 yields -0.04 mag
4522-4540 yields -0.03 mag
